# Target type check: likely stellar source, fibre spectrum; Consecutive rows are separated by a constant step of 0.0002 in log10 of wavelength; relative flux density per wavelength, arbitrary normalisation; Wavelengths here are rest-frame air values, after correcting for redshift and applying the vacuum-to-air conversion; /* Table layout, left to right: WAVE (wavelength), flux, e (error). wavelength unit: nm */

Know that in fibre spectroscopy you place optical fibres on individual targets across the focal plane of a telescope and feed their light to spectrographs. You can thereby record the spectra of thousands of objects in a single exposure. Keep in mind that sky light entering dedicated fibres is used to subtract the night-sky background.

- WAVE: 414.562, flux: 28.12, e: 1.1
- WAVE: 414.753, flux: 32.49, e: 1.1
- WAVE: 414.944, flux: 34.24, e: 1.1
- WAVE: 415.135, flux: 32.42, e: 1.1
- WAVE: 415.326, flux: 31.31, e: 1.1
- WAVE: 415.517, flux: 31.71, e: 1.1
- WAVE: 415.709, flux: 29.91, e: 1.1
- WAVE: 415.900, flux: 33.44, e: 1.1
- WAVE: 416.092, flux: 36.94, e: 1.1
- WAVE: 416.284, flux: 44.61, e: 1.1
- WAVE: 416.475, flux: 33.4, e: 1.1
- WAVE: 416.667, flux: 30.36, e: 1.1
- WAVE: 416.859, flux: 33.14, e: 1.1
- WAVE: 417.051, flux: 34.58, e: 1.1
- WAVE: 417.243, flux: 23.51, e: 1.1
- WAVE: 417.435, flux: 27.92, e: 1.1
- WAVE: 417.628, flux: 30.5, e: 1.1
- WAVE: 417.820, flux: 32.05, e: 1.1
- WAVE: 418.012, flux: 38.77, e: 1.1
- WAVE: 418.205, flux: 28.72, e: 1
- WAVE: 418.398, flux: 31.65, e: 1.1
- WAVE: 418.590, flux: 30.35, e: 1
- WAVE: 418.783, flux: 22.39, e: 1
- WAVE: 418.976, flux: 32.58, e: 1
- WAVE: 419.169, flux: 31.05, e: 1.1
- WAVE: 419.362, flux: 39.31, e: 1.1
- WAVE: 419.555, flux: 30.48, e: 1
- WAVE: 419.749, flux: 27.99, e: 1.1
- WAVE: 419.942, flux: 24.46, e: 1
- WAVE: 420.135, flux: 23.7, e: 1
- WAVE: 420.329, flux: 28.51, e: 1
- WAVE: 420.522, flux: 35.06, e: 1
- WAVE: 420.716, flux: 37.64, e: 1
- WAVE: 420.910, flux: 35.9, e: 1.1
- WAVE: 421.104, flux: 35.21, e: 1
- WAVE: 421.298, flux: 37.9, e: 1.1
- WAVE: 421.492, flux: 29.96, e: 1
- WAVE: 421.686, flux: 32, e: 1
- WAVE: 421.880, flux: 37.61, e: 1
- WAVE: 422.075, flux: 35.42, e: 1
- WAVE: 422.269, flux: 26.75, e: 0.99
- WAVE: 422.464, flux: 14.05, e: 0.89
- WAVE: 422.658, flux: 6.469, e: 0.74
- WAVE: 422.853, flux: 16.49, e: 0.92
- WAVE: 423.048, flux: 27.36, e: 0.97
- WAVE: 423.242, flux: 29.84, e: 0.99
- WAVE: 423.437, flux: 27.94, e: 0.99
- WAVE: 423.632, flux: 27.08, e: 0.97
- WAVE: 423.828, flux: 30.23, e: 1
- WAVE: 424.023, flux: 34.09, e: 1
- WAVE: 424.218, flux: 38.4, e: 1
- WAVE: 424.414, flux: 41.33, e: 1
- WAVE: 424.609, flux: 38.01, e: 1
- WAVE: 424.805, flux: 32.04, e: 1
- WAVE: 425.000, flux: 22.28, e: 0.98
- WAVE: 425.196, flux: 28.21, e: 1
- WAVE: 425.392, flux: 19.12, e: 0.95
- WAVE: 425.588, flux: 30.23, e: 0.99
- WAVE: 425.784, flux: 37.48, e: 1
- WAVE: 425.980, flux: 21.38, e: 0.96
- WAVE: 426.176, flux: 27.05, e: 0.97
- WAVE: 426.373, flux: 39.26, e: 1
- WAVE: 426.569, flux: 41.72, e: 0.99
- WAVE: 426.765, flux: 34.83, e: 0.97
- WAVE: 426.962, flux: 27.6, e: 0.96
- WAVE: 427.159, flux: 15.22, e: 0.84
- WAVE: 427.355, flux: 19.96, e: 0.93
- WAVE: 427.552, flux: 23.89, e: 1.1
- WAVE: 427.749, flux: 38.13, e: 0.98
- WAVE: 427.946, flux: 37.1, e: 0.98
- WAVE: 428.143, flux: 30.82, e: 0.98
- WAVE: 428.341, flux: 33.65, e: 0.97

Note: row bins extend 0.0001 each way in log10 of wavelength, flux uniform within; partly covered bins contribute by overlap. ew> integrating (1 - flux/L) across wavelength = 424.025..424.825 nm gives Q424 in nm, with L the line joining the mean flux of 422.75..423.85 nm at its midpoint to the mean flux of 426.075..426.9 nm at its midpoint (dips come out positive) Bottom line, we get -0.224 nm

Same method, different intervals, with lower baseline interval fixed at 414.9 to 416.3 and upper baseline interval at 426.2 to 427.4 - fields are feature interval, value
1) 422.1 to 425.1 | 0.32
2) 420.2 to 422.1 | -0.14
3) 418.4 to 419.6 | 0.06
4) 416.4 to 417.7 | 0.11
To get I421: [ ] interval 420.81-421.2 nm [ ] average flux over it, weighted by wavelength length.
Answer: 35.5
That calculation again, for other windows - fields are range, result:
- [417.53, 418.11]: 33.7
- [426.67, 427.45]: 24.4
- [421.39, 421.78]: 31.1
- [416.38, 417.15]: 32.8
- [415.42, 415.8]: 30.8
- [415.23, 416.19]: 32.7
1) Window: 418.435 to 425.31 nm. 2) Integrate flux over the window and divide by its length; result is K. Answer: 29.9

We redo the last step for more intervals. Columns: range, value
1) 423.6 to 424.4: 33.8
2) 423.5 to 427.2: 31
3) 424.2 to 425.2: 33.5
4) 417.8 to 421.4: 31.8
